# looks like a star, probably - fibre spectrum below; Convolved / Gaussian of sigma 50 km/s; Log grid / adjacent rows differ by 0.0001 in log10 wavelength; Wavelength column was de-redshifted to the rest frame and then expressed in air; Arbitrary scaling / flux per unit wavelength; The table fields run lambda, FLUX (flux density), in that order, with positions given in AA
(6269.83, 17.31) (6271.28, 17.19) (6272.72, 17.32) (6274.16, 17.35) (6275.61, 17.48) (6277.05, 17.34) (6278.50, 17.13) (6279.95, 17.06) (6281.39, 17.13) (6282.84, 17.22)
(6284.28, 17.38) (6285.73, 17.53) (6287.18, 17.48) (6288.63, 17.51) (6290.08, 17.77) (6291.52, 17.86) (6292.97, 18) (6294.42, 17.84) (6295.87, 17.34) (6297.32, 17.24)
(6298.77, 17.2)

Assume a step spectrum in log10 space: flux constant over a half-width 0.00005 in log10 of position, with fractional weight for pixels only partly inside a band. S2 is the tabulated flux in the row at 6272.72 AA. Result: 17.32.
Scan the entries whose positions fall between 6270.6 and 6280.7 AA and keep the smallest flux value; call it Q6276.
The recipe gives 17.06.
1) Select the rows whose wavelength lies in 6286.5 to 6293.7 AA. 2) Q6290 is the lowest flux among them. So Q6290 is 17.48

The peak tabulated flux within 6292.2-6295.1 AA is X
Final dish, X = 18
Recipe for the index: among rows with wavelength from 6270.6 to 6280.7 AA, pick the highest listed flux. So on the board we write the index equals 17.48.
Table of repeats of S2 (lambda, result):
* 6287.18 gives 17.48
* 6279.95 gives 17.06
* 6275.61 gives 17.48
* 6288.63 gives 17.51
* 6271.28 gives 17.19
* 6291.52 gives 17.86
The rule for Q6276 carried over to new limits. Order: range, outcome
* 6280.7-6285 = 17.13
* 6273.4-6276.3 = 17.35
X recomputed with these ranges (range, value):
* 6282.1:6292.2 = 17.86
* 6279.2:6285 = 17.38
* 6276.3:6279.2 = 17.34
